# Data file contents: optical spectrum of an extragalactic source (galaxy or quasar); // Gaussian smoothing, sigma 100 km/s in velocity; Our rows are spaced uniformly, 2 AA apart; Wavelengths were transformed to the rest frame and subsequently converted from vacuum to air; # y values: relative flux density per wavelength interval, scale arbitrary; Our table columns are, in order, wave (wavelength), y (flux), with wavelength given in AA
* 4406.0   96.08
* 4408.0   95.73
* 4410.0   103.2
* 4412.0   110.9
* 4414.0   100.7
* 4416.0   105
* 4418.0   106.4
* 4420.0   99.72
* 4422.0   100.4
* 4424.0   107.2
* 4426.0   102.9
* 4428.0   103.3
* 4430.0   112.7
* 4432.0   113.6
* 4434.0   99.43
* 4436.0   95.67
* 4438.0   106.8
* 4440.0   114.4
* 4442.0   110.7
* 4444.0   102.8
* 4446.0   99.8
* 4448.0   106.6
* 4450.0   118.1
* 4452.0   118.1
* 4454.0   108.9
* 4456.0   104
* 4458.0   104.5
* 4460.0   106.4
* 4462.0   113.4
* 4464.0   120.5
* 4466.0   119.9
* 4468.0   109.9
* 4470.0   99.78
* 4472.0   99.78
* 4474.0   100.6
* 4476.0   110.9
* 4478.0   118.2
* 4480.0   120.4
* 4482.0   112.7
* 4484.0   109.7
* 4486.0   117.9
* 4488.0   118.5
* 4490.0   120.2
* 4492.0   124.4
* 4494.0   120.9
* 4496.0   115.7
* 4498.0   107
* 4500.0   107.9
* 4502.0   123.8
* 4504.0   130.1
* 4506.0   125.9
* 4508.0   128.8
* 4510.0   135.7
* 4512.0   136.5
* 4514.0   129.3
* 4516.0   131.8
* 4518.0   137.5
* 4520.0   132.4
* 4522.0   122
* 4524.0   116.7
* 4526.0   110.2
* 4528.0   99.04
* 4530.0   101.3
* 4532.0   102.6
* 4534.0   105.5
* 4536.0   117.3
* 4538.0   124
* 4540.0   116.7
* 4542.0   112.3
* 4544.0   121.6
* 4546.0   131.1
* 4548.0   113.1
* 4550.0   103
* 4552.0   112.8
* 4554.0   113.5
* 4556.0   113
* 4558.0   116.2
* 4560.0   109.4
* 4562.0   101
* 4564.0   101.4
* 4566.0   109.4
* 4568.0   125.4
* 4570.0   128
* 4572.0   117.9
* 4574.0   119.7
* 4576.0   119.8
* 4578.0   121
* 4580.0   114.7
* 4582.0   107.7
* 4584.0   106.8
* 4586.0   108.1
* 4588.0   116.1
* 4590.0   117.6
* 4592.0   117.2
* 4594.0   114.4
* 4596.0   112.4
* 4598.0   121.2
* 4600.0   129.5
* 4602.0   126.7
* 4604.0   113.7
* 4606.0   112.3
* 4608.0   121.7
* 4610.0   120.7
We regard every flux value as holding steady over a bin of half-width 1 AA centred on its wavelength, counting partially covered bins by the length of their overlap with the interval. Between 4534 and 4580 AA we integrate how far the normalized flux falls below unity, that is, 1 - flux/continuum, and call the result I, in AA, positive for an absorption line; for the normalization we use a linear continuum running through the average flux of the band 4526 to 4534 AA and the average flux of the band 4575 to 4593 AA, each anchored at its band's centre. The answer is -3.0 AA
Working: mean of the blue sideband 103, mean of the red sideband 114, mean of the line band 116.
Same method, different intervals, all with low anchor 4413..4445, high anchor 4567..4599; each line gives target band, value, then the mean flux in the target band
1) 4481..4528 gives -4.7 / 122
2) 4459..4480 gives -0.4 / 110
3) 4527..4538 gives 0.6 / 107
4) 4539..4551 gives -0.3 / 116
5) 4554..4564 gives 0.5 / 109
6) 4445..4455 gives -0.3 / 110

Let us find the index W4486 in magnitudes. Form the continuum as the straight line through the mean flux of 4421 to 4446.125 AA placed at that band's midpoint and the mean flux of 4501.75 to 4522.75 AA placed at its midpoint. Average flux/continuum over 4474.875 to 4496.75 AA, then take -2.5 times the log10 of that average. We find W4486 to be 0.046 mag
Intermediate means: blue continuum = 106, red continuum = 131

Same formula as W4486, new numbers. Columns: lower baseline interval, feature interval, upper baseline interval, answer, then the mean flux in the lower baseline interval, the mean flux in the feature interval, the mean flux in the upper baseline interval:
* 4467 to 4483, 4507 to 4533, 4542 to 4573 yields -0.09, 109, 122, 114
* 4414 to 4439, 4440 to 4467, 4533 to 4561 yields -0.04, 104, 110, 115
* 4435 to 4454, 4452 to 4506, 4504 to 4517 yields 0.06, 108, 114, 131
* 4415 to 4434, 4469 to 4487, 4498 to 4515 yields 0.08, 105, 110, 126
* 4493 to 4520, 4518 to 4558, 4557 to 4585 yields 0.05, 126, 115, 114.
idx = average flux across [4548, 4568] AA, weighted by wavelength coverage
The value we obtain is 110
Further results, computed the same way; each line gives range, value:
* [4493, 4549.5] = 120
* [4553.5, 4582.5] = 115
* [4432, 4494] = 111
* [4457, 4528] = 118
